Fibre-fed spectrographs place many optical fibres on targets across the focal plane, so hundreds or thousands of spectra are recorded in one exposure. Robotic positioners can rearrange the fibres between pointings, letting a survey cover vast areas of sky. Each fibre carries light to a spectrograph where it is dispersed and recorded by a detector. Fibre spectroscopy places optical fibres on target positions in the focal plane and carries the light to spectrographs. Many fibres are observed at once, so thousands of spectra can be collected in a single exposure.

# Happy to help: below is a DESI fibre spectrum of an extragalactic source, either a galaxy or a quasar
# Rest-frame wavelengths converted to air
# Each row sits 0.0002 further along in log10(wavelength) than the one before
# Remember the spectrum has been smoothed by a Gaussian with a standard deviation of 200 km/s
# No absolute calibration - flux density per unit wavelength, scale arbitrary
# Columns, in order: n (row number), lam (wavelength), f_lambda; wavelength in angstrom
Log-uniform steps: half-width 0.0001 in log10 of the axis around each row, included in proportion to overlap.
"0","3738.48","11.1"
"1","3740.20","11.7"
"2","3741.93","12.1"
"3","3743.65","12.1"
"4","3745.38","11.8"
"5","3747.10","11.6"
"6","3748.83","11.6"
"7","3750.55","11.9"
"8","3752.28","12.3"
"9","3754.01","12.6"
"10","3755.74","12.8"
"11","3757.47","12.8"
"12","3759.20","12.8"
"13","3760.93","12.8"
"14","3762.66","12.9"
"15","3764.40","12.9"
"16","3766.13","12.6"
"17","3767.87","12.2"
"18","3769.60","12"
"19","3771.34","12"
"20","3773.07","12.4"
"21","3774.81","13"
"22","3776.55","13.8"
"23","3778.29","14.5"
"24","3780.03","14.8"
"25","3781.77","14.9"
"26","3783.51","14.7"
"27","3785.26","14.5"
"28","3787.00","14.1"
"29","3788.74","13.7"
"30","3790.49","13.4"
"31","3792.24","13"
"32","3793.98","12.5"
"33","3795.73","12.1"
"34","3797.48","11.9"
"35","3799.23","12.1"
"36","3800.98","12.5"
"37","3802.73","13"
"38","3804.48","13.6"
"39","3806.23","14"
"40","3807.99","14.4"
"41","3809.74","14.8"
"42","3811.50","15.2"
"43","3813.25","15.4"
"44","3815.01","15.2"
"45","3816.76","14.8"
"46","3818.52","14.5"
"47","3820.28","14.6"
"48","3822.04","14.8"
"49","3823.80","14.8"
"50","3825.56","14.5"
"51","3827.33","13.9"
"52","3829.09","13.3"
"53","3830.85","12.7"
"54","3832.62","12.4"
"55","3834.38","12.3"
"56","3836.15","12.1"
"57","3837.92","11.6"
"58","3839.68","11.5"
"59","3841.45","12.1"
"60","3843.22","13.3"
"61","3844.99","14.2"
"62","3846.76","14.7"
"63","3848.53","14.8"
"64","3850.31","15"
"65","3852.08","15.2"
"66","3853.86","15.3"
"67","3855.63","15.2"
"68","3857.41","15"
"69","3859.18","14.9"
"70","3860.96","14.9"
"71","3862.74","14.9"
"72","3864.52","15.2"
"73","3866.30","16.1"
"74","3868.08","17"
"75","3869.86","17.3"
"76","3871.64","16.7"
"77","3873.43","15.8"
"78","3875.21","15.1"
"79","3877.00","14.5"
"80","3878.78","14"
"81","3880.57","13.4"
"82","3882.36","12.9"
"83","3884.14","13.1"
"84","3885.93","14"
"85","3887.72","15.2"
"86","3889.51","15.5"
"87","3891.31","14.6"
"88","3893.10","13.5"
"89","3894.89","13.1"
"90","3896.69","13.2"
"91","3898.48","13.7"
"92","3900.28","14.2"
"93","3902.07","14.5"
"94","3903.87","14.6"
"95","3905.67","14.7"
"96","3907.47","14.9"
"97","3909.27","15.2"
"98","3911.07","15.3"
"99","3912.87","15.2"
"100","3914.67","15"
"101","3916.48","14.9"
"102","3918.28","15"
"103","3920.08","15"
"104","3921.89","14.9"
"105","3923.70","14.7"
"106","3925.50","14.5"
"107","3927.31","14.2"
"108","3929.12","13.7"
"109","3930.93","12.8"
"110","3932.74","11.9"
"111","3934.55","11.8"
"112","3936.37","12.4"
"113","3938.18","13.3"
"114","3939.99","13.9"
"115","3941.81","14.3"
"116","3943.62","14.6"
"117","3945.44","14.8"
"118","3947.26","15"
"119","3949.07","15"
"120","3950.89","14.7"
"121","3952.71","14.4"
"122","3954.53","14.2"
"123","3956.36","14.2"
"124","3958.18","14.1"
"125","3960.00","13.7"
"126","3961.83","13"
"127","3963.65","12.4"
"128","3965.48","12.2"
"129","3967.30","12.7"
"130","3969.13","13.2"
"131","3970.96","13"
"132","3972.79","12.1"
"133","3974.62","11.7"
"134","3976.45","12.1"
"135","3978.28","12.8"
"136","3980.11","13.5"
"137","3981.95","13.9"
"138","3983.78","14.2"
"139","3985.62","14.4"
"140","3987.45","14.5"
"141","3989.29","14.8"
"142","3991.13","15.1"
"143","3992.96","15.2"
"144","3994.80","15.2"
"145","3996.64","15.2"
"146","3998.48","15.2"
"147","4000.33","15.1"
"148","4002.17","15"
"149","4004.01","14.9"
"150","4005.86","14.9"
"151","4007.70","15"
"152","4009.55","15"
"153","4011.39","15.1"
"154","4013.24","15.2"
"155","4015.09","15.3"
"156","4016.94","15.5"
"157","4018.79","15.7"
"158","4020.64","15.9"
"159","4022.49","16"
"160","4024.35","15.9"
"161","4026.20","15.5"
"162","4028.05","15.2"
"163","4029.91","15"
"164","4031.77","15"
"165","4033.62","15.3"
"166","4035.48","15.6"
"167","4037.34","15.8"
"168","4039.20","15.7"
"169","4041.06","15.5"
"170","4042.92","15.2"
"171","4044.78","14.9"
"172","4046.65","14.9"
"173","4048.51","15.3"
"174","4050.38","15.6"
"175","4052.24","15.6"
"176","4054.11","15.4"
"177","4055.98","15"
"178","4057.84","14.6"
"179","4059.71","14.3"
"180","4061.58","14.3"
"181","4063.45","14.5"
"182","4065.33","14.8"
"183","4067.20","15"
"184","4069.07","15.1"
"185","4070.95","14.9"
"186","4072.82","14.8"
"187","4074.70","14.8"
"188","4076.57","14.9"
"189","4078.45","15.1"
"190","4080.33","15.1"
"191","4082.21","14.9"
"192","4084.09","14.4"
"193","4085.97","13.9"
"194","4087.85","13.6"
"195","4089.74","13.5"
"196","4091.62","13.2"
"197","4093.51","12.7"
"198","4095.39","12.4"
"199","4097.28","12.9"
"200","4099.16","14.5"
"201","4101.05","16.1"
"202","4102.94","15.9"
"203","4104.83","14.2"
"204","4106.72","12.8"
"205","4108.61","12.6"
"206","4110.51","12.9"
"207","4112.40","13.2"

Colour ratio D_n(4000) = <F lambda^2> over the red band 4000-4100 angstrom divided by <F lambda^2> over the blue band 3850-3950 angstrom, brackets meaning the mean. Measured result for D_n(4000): 1.1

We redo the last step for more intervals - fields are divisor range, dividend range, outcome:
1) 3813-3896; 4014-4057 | 1.18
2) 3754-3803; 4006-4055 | 1.34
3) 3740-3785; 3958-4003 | 1.20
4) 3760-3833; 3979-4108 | 1.23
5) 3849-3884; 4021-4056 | 1.11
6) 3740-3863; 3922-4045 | 1.17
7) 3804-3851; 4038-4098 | 1.19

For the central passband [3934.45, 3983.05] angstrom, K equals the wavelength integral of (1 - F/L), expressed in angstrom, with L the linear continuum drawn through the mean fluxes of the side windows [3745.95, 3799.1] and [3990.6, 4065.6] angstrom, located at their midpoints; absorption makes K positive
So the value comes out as 3.7 angstrom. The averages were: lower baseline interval 13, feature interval 13.5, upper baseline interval 15.2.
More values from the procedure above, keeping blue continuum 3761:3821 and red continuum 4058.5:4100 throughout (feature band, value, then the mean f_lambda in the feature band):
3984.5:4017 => -2.2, 15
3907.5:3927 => -1.5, 14.9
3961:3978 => 1.8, 12.5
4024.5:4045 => -1.8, 15.4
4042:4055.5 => -1.0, 15.3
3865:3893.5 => -2.4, 14.9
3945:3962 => -0.5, 14.3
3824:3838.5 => 0.7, 13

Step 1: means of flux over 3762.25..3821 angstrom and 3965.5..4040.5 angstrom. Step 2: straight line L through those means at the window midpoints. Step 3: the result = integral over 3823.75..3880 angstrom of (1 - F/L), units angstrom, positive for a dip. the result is -1.9 angstrom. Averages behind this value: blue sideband 13.6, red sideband 14.6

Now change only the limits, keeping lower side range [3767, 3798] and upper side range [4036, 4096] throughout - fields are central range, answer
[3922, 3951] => 0.44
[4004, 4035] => -1.85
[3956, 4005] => 1.56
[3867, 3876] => -1.73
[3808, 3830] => -1.86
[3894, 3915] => -0.81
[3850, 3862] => -1.22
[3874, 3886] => -0.09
